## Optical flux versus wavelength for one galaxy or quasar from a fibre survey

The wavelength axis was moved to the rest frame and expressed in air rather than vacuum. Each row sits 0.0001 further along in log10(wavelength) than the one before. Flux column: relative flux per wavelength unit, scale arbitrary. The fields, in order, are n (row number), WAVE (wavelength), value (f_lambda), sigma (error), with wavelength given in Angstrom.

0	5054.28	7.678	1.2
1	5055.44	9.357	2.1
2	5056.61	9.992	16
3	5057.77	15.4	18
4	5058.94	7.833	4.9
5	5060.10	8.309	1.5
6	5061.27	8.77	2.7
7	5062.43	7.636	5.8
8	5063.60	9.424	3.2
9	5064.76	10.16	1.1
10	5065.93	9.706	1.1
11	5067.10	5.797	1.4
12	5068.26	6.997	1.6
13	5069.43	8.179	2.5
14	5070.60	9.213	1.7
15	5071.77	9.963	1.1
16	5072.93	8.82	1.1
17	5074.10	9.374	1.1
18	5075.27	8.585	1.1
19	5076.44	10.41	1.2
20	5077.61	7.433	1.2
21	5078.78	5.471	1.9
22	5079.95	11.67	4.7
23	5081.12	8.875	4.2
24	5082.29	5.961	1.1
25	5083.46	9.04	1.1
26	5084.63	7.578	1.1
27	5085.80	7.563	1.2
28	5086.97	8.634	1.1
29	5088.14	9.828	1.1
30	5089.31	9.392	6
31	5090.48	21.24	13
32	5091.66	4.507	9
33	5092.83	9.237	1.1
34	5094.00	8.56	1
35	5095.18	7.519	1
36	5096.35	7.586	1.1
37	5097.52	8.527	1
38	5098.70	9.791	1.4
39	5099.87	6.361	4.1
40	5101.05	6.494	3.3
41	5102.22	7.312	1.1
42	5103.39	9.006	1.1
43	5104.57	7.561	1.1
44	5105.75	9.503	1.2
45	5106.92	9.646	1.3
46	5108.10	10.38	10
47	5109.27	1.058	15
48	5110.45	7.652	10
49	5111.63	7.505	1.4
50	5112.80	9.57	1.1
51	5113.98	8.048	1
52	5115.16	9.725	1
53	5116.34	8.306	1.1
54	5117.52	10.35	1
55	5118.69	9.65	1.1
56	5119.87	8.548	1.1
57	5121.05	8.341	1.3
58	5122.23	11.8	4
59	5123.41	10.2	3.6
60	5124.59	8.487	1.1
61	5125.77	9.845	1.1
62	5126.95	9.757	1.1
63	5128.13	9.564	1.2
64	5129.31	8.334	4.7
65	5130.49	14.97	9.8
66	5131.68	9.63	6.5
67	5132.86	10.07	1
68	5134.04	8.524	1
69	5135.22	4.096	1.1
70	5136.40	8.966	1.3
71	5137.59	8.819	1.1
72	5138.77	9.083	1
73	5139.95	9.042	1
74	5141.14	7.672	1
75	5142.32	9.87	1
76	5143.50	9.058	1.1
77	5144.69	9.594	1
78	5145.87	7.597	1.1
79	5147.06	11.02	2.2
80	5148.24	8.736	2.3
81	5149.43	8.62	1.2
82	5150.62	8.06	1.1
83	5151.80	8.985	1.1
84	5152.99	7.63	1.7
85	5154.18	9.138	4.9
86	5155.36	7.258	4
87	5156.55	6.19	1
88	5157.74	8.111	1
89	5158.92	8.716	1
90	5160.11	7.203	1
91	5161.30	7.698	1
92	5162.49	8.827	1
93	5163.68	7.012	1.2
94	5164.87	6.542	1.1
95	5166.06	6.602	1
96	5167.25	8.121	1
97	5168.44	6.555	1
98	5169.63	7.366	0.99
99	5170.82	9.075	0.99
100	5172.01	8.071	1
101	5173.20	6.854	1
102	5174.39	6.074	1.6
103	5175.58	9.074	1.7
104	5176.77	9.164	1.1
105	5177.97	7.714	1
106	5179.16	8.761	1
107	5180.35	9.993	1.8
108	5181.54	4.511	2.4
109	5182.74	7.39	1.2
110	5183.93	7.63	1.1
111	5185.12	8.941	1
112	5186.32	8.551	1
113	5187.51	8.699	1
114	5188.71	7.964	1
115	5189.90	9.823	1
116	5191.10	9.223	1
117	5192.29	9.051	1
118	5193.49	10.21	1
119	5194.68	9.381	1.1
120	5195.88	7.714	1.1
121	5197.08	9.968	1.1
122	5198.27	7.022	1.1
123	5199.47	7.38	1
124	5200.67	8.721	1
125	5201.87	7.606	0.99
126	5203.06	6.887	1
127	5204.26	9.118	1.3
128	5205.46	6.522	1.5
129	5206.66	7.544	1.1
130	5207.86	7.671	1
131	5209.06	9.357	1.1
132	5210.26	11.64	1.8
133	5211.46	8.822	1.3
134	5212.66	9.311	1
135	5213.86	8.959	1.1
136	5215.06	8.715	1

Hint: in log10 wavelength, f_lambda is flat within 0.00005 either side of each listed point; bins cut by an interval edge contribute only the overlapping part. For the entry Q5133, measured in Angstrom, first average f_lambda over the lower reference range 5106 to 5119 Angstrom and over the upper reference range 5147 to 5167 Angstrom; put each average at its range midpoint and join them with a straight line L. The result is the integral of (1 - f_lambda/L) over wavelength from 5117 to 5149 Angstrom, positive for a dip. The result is -4.5 Angstrom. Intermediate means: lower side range 8.36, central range 9.31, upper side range 7.94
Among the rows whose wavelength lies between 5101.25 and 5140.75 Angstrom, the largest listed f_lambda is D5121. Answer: 14.97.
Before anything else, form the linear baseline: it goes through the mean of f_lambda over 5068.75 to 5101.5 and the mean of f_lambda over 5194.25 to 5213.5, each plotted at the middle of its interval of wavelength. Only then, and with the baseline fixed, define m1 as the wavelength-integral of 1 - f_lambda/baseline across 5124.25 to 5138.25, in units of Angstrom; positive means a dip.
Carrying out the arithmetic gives -1.02 Angstrom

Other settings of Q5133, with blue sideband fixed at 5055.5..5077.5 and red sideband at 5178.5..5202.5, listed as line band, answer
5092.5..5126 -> 1.5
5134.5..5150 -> 0.1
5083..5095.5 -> -0.6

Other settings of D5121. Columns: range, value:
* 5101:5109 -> 10.38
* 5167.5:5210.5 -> 11.64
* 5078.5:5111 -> 21.24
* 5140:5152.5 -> 11.02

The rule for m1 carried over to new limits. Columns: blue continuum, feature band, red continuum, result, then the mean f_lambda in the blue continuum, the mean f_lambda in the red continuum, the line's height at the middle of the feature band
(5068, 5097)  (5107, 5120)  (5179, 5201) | 0.7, 8.89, 8.46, 8.76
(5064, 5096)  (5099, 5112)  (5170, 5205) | 1.8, 8.87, 8.28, 8.73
